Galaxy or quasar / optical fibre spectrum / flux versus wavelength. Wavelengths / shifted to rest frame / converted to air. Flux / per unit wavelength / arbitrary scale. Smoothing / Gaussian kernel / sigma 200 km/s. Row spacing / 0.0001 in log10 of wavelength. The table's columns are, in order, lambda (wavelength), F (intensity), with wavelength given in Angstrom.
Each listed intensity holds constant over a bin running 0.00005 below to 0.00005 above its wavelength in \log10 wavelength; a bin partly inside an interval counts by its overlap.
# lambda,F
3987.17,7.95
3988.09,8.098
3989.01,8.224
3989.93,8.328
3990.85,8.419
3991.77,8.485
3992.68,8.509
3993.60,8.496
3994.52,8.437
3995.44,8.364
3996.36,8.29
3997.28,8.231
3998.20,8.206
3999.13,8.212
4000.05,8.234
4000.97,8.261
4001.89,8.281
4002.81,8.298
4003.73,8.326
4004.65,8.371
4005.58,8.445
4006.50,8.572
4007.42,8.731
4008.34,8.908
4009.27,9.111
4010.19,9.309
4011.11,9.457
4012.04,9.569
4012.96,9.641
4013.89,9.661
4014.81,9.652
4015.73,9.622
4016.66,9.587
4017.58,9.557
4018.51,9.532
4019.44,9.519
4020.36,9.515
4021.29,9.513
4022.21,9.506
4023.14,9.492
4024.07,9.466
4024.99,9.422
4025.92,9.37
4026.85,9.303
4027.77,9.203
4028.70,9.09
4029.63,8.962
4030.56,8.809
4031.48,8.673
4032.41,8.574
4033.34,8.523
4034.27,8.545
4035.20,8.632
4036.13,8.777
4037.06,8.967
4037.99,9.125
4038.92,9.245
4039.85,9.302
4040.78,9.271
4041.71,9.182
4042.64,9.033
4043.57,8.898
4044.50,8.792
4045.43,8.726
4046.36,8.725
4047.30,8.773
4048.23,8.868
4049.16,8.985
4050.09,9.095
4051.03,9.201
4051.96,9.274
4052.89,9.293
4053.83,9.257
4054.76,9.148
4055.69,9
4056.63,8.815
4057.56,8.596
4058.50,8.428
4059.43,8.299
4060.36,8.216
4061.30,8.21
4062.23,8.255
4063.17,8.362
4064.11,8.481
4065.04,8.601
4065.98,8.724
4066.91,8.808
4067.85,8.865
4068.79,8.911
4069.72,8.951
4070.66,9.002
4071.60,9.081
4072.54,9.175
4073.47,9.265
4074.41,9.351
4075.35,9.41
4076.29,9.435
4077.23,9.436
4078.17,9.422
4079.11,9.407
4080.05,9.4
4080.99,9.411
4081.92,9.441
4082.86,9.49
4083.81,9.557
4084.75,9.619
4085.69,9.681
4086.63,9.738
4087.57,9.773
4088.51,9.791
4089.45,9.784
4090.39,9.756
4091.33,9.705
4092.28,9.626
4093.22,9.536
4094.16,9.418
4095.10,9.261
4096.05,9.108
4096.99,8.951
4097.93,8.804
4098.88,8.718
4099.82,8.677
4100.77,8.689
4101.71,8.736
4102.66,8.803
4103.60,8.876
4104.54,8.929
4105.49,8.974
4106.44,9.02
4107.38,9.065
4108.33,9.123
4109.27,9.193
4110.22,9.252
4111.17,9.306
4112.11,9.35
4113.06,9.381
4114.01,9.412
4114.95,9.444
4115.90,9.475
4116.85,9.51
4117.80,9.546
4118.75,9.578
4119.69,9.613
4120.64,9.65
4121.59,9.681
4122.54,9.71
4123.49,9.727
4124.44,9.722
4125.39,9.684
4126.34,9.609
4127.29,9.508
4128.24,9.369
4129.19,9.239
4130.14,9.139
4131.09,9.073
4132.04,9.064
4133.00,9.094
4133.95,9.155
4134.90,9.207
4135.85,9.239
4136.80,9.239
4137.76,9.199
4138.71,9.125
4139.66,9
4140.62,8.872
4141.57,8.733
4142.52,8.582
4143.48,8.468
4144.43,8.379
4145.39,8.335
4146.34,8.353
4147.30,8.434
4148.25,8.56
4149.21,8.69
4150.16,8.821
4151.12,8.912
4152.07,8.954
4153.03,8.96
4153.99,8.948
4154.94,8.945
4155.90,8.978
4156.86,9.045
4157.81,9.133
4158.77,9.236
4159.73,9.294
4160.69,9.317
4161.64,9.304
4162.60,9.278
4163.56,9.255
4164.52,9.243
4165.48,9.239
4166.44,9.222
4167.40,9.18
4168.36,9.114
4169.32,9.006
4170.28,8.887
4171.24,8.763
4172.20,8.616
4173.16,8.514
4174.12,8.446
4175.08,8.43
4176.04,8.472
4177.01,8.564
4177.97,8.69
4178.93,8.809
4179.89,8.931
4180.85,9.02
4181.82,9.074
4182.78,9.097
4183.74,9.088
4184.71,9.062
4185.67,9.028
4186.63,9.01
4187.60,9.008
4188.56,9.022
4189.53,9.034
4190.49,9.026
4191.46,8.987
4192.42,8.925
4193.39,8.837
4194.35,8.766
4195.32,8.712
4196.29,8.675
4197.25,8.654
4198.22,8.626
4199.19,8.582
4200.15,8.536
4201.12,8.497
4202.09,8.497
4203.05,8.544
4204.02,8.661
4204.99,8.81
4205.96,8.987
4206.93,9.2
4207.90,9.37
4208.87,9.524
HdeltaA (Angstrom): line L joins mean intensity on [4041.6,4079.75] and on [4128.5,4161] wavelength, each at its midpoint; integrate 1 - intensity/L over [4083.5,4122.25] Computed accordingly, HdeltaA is -1.7 Angstrom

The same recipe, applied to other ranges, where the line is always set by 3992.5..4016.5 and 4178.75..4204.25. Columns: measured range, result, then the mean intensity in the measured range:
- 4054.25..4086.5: -0.9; 9.02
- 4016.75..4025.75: -0.8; 9.5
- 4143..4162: -0.1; 8.85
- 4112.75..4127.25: -1.3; 9.58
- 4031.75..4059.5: -0.5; 8.92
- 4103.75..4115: -0.5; 9.19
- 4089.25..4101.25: -0.6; 9.22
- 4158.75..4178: -0.3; 8.95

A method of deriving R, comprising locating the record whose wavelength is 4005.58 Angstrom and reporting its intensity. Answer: 8.445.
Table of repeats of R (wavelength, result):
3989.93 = 8.328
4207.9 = 9.37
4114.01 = 9.412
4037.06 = 8.967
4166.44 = 9.222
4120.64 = 9.65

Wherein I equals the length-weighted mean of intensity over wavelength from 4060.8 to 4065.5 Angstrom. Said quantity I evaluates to 8.38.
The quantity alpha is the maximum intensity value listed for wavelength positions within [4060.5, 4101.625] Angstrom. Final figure 9.791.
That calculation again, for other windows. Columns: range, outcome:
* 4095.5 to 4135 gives 9.727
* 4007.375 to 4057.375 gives 9.661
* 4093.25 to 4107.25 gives 9.418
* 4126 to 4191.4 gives 9.609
